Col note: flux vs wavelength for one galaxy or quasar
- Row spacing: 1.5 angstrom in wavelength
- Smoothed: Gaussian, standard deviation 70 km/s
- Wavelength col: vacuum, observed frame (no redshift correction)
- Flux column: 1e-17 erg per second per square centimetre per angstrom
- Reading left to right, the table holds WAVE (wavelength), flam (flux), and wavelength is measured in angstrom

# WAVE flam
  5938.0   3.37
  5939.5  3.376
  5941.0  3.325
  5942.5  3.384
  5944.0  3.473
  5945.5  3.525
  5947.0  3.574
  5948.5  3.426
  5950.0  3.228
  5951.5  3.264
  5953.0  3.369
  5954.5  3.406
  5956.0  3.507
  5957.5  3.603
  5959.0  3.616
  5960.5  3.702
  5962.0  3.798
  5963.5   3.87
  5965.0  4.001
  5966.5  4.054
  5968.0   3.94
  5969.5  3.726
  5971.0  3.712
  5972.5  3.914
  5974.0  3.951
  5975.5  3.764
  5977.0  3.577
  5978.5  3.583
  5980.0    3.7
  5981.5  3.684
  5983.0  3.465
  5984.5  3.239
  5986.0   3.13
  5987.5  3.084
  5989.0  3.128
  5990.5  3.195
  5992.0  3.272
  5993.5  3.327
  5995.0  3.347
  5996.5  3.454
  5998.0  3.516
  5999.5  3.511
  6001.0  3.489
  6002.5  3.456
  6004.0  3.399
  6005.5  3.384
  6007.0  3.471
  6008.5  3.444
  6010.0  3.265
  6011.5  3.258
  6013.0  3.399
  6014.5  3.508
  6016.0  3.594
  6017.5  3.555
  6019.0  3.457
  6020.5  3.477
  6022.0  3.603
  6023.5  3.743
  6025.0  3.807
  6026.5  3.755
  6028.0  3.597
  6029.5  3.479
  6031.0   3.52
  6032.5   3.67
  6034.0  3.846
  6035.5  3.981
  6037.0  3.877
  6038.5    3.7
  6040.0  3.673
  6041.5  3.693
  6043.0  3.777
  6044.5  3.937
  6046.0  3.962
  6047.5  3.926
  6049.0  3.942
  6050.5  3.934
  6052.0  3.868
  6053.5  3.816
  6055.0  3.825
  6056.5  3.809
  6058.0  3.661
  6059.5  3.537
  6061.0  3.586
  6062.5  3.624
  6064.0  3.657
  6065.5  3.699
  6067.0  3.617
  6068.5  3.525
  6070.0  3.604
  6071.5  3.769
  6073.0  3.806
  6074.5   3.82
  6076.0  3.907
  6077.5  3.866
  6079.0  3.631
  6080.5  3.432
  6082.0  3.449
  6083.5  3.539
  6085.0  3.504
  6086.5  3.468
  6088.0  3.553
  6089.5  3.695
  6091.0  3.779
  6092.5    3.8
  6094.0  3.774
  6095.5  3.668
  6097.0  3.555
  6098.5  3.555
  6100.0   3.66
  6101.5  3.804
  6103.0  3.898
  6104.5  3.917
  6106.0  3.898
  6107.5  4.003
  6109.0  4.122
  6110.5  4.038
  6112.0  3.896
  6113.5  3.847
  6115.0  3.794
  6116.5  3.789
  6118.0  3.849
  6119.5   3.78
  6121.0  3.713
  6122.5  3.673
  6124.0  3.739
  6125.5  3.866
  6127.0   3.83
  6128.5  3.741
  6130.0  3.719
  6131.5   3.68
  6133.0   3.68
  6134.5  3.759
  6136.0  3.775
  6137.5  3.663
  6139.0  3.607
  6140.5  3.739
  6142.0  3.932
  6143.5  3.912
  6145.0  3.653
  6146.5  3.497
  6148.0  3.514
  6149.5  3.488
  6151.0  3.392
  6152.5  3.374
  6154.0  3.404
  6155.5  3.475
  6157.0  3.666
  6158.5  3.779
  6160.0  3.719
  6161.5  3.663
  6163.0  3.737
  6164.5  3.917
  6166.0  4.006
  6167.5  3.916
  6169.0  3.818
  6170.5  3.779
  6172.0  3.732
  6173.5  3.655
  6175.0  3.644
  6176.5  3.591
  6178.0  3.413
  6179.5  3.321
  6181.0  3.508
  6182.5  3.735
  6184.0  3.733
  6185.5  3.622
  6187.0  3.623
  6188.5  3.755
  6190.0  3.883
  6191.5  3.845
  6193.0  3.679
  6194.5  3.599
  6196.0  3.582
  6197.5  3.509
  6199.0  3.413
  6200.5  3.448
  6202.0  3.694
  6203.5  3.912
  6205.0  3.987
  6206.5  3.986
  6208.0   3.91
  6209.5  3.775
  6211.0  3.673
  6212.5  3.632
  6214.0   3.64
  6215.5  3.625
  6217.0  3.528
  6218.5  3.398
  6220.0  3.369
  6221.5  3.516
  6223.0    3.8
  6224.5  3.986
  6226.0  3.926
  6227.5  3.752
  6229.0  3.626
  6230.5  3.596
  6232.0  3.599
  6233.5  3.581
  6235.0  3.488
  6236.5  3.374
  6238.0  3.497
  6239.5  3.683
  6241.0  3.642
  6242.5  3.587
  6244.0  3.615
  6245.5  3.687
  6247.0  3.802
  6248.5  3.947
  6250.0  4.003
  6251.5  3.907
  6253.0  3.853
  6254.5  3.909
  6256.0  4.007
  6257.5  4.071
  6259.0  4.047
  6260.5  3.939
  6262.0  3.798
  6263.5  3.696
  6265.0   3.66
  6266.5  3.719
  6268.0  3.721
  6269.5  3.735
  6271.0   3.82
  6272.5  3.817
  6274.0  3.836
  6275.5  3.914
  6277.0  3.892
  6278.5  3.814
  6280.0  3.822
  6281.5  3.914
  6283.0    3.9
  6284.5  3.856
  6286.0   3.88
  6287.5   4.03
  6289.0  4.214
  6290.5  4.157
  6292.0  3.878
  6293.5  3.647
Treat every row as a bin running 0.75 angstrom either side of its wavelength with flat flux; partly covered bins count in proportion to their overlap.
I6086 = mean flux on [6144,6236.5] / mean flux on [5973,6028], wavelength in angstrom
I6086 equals 1.05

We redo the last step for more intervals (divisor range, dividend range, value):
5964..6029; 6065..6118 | 1.06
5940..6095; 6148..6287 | 1.03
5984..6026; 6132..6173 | 1.08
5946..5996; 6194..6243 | 1.03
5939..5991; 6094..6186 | 1.05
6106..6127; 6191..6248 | 0.95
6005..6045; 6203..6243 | 1.02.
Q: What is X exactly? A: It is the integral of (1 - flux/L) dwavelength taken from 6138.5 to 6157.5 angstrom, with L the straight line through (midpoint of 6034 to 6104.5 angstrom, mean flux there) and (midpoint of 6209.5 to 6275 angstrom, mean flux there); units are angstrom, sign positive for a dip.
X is 0.7 angstrom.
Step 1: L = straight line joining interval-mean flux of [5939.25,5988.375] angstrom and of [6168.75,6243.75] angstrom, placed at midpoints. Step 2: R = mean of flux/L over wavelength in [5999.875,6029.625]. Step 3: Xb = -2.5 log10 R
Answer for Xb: 0.03 mag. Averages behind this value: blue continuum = 3.58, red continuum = 3.65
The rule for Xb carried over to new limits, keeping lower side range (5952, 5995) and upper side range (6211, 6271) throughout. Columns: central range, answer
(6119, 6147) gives -0.022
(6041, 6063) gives -0.052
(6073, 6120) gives -0.032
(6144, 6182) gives 0.014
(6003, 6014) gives 0.067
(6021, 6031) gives -0.013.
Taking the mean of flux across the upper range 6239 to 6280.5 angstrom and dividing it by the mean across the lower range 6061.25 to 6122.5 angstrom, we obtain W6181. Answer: 1.02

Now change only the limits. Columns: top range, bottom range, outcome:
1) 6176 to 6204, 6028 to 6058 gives 0.95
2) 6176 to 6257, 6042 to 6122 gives 0.98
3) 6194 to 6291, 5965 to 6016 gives 1.07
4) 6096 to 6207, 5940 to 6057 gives 1.03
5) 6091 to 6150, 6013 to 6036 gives 1.04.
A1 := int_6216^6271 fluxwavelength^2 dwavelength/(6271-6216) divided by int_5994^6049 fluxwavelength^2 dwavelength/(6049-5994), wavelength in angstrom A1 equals 1.11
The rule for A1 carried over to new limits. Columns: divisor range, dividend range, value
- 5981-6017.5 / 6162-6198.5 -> 1.16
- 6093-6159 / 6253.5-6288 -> 1.08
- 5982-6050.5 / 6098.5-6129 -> 1.12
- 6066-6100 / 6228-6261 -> 1.08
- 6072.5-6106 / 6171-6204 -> 1.02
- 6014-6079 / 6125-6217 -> 1.03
